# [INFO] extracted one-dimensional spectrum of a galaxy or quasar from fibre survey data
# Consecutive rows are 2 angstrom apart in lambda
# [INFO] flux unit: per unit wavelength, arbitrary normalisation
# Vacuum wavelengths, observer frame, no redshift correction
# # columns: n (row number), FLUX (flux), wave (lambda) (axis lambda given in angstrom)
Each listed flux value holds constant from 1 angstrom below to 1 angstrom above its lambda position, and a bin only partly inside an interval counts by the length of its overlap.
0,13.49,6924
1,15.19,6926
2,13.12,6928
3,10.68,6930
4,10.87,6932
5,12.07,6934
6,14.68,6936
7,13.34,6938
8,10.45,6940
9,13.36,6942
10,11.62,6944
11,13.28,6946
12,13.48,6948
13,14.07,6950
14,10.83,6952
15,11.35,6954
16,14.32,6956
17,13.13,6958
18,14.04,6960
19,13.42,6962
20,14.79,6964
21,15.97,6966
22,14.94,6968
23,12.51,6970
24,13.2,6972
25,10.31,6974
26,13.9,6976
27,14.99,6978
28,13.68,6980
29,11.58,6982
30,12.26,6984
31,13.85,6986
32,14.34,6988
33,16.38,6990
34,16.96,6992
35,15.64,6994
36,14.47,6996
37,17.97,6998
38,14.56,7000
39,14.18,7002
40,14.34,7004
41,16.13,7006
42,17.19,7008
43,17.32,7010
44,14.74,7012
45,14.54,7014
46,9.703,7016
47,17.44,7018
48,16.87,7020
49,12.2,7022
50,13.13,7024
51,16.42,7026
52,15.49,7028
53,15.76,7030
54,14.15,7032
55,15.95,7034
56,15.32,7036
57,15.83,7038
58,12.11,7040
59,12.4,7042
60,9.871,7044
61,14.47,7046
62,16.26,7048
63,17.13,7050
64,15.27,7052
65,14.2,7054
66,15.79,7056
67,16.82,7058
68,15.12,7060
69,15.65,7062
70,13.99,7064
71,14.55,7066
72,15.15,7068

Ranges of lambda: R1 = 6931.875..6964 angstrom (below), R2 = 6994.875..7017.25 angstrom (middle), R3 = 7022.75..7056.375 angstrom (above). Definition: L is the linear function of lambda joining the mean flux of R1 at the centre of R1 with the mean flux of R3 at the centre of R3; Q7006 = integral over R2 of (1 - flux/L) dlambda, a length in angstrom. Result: -1.68 angstrom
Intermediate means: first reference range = 12.9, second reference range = 14.6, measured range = 15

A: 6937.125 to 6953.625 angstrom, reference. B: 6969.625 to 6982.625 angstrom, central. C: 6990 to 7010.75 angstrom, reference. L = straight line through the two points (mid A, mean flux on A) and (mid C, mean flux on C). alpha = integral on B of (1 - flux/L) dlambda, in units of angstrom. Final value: 1.3 angstrom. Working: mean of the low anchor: 12.5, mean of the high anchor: 15.9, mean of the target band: 12.9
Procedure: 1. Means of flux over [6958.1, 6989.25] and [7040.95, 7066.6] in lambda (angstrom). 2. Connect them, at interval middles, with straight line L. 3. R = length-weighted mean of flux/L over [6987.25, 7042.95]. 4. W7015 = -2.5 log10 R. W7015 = -0.07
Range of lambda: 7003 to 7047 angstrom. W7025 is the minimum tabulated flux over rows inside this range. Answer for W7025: 9.703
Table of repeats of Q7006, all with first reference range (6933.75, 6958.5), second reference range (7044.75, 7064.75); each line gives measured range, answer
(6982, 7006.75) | -1.74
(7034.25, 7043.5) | 0.72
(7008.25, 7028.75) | -0.47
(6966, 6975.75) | 0.16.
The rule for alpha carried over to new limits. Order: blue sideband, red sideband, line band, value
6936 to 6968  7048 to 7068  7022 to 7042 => 0.33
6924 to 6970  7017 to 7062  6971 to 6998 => -0.47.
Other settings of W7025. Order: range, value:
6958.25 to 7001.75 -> 10.31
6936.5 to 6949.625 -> 10.45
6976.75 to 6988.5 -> 11.58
